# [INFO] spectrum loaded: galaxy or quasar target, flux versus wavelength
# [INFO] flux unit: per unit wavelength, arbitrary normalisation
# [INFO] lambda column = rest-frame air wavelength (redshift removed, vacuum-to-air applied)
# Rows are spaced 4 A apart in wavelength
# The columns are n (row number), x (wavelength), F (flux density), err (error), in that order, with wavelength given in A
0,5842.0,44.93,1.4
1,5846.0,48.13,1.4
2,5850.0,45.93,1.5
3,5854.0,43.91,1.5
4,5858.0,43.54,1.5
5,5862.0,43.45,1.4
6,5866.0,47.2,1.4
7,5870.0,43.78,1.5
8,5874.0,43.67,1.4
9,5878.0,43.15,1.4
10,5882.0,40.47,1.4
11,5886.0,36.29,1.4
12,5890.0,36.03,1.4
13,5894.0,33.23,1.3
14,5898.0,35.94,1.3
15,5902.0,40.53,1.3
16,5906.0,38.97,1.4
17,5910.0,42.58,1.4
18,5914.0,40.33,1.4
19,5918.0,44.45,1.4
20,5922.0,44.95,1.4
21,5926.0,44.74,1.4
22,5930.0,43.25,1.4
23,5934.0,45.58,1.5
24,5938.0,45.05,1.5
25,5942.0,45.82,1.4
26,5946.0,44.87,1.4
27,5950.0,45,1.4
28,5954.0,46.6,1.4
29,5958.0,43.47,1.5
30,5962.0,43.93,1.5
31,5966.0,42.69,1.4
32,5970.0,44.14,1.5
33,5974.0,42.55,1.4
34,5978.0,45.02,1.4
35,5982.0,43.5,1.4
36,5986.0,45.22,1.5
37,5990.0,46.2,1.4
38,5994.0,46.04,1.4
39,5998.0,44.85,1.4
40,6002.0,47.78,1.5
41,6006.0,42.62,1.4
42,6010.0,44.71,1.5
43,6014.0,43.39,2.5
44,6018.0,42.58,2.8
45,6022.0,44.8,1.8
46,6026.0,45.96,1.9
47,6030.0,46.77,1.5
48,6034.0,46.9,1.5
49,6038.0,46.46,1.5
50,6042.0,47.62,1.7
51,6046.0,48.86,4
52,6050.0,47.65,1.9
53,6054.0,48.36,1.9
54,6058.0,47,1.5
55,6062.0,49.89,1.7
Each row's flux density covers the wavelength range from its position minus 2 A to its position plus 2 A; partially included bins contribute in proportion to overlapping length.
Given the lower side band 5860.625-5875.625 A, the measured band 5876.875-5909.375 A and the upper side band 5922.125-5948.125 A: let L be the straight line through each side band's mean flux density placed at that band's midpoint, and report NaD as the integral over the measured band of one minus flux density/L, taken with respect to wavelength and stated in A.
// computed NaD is 4.78 A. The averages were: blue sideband 44.6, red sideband 44.9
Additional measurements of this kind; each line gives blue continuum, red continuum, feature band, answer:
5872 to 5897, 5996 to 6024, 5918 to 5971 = -4.1 A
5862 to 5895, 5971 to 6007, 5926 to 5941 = -0.6 A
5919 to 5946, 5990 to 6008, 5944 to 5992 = 0.8 A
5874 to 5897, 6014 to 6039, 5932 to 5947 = -1.6 A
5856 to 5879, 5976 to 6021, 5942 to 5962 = -0.2 A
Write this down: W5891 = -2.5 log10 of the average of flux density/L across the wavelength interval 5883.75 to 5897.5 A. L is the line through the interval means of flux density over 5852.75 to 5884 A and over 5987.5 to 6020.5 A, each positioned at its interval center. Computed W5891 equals 0.23 mag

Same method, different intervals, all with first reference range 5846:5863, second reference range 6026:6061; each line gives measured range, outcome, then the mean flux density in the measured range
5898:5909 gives 0.16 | 39.3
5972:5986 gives 0.06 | 43.9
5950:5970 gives 0.05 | 44.3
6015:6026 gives 0.07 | 44.1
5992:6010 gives 0.04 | 45.3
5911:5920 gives 0.08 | 42.4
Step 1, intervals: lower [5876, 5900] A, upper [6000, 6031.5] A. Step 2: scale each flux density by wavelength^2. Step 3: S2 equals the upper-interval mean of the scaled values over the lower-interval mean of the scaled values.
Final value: 1.25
